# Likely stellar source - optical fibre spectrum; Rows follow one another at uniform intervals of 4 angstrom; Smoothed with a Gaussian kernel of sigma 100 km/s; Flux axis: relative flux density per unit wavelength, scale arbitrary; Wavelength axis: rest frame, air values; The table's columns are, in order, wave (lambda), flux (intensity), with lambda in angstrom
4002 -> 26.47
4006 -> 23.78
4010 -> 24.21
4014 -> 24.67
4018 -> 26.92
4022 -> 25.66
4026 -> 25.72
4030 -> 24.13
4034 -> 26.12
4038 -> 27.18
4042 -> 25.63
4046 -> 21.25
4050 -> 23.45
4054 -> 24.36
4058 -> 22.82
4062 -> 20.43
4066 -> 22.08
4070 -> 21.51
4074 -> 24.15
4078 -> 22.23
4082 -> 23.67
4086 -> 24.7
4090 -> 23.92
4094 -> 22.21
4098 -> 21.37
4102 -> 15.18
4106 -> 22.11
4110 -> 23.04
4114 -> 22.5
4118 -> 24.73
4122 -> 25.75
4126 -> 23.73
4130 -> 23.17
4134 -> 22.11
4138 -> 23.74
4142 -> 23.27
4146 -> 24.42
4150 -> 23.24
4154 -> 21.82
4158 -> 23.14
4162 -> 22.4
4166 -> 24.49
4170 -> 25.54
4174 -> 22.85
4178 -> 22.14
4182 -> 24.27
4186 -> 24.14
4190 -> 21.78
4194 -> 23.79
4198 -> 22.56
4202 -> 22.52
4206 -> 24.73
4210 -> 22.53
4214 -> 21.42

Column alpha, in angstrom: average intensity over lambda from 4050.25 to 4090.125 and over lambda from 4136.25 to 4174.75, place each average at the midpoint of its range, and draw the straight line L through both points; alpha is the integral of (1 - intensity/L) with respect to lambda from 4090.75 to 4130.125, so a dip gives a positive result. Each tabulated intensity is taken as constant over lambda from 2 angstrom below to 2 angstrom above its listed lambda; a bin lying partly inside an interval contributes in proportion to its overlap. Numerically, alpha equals 1.4 angstrom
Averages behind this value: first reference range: 23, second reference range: 23.5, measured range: 22.4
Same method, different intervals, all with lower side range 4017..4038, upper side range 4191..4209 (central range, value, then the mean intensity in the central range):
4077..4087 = 0.58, 23.5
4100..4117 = 2.52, 20.9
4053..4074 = 2.45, 22.3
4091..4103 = 2.16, 20.3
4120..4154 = 0.87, 23.6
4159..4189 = 0.04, 23.6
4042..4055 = 1.10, 23.3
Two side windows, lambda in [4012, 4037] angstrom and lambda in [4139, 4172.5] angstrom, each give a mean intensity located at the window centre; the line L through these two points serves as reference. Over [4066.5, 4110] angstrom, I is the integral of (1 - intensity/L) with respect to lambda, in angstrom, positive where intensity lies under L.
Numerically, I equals 4.35 angstrom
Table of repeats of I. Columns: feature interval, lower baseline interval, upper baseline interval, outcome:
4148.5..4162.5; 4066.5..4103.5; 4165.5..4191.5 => 0.35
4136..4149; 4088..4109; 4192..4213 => -1.08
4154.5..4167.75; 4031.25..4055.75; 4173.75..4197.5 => 0.15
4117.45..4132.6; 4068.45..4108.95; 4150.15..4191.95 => -1.07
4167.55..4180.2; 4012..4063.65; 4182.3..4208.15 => -0.04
